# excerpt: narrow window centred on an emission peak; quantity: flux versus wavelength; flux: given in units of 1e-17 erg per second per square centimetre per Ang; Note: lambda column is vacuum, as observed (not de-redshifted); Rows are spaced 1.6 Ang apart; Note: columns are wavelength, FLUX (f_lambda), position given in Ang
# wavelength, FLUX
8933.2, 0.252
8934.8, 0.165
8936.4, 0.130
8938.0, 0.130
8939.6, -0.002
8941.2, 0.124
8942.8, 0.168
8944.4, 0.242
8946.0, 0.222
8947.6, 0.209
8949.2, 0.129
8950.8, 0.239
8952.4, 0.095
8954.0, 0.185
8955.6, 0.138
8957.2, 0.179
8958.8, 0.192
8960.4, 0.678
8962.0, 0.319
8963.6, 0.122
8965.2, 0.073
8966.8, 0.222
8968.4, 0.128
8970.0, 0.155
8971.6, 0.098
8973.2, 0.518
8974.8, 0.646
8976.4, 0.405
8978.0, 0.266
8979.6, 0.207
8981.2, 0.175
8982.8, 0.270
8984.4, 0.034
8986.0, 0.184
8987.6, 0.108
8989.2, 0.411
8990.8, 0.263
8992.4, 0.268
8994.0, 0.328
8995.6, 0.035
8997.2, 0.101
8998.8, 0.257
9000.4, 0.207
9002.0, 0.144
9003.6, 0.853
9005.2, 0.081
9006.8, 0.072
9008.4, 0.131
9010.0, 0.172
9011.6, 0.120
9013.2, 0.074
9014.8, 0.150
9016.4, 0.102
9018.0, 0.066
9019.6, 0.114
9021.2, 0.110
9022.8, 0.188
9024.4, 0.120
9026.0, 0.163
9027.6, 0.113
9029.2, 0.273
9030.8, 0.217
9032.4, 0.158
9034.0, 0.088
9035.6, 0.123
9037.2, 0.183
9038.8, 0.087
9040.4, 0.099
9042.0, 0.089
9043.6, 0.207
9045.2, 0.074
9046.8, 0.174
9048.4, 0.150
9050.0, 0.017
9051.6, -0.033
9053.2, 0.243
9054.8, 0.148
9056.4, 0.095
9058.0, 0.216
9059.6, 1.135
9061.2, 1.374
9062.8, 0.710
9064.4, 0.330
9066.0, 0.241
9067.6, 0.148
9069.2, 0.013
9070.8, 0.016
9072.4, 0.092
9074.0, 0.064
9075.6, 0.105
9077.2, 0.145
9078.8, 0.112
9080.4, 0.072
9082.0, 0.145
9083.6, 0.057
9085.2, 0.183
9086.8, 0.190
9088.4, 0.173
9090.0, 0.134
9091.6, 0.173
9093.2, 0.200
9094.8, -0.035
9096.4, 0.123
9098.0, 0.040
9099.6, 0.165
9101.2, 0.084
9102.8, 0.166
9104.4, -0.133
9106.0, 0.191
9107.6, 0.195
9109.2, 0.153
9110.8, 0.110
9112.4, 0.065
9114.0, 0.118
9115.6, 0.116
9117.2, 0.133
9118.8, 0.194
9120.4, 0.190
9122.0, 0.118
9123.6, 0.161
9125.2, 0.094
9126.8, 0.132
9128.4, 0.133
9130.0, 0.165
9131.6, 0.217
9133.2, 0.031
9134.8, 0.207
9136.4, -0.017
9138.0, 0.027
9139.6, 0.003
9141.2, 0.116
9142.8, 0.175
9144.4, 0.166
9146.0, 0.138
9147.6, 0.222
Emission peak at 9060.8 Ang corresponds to [O III]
